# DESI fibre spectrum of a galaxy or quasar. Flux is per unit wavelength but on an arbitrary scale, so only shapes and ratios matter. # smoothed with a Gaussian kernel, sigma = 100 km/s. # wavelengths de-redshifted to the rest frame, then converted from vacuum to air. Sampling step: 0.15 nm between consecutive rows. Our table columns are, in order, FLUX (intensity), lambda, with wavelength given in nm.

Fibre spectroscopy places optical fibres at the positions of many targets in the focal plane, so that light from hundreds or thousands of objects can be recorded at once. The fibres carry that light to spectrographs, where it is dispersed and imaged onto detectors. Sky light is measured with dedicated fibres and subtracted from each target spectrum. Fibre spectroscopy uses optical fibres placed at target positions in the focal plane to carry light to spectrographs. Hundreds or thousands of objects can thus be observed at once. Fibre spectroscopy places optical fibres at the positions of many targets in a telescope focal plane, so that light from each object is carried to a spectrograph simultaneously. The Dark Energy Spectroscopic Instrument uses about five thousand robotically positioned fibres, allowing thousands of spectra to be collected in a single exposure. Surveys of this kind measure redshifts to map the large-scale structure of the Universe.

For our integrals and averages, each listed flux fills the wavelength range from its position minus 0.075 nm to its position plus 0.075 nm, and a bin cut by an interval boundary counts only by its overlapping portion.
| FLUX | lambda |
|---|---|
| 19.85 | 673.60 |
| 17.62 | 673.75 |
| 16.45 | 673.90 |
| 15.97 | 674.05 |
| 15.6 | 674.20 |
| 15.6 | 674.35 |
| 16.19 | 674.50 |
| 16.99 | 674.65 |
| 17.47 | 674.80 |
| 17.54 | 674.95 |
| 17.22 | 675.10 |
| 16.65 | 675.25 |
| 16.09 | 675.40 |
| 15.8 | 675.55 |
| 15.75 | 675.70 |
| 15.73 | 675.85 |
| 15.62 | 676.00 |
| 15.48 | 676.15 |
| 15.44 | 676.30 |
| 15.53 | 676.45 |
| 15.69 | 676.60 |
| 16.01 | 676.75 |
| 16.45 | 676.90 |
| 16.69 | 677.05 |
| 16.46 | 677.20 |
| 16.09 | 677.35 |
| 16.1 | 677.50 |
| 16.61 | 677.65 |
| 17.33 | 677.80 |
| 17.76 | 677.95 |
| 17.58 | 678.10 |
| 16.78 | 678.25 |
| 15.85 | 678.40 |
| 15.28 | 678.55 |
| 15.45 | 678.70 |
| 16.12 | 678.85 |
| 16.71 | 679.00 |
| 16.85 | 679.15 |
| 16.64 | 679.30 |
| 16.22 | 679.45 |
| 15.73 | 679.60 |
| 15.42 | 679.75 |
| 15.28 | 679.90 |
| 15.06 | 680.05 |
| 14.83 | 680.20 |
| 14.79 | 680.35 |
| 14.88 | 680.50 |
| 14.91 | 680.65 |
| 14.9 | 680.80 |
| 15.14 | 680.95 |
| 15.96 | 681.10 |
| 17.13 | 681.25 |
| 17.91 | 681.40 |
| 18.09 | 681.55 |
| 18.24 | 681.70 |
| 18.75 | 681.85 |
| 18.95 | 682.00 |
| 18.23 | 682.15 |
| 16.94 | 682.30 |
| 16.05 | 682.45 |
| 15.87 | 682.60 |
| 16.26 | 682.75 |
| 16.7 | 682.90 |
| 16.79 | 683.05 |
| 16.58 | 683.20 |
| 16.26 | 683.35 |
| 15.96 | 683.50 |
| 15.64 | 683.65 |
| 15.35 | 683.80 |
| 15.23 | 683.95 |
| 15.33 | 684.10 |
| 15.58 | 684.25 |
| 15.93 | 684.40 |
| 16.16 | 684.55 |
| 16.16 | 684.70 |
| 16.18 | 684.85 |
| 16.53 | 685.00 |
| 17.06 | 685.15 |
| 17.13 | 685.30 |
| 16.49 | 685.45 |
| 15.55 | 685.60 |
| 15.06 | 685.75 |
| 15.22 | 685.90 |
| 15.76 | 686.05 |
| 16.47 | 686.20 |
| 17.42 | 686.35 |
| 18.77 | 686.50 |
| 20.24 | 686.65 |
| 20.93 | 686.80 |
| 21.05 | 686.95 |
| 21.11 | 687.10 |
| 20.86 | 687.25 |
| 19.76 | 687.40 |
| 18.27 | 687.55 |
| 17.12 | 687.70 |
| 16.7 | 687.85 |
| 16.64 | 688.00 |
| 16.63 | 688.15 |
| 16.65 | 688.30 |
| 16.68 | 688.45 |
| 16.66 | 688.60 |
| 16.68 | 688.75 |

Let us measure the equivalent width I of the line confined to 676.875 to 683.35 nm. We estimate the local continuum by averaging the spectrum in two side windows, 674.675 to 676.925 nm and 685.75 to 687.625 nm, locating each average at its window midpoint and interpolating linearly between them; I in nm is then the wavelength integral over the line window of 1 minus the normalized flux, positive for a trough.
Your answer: 0.28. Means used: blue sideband 16.2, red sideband 18.7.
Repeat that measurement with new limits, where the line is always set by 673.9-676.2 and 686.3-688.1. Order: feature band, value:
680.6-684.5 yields 0.32 nm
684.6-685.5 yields 0.10 nm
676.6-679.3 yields 0.07 nm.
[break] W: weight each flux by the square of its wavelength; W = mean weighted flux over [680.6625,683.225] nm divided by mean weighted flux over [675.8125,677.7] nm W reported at 1.07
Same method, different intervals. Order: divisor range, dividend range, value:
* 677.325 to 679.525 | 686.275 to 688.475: 1.16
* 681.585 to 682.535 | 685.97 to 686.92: 1.04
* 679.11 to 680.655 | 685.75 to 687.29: 1.22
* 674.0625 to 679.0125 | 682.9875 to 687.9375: 1.08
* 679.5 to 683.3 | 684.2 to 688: 1.08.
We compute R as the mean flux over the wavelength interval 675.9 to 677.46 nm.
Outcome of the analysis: 15.9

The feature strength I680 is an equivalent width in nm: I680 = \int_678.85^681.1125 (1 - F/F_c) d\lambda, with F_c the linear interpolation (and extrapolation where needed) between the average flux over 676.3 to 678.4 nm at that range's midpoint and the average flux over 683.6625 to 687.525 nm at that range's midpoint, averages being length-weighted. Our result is 0.16 nm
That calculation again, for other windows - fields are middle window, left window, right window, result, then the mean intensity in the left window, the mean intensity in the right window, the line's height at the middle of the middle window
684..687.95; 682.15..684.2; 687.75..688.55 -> -0.23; 16.1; 16.7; 16.4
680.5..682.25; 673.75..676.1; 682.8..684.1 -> -0.10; 16.3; 16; 16.1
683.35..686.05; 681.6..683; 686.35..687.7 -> 0.39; 17.3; 19.8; 18.6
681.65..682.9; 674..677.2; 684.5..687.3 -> -0.02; 16.2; 17.6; 17.1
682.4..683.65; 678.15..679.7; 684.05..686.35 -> -0.01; 16.2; 16.1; 16.1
